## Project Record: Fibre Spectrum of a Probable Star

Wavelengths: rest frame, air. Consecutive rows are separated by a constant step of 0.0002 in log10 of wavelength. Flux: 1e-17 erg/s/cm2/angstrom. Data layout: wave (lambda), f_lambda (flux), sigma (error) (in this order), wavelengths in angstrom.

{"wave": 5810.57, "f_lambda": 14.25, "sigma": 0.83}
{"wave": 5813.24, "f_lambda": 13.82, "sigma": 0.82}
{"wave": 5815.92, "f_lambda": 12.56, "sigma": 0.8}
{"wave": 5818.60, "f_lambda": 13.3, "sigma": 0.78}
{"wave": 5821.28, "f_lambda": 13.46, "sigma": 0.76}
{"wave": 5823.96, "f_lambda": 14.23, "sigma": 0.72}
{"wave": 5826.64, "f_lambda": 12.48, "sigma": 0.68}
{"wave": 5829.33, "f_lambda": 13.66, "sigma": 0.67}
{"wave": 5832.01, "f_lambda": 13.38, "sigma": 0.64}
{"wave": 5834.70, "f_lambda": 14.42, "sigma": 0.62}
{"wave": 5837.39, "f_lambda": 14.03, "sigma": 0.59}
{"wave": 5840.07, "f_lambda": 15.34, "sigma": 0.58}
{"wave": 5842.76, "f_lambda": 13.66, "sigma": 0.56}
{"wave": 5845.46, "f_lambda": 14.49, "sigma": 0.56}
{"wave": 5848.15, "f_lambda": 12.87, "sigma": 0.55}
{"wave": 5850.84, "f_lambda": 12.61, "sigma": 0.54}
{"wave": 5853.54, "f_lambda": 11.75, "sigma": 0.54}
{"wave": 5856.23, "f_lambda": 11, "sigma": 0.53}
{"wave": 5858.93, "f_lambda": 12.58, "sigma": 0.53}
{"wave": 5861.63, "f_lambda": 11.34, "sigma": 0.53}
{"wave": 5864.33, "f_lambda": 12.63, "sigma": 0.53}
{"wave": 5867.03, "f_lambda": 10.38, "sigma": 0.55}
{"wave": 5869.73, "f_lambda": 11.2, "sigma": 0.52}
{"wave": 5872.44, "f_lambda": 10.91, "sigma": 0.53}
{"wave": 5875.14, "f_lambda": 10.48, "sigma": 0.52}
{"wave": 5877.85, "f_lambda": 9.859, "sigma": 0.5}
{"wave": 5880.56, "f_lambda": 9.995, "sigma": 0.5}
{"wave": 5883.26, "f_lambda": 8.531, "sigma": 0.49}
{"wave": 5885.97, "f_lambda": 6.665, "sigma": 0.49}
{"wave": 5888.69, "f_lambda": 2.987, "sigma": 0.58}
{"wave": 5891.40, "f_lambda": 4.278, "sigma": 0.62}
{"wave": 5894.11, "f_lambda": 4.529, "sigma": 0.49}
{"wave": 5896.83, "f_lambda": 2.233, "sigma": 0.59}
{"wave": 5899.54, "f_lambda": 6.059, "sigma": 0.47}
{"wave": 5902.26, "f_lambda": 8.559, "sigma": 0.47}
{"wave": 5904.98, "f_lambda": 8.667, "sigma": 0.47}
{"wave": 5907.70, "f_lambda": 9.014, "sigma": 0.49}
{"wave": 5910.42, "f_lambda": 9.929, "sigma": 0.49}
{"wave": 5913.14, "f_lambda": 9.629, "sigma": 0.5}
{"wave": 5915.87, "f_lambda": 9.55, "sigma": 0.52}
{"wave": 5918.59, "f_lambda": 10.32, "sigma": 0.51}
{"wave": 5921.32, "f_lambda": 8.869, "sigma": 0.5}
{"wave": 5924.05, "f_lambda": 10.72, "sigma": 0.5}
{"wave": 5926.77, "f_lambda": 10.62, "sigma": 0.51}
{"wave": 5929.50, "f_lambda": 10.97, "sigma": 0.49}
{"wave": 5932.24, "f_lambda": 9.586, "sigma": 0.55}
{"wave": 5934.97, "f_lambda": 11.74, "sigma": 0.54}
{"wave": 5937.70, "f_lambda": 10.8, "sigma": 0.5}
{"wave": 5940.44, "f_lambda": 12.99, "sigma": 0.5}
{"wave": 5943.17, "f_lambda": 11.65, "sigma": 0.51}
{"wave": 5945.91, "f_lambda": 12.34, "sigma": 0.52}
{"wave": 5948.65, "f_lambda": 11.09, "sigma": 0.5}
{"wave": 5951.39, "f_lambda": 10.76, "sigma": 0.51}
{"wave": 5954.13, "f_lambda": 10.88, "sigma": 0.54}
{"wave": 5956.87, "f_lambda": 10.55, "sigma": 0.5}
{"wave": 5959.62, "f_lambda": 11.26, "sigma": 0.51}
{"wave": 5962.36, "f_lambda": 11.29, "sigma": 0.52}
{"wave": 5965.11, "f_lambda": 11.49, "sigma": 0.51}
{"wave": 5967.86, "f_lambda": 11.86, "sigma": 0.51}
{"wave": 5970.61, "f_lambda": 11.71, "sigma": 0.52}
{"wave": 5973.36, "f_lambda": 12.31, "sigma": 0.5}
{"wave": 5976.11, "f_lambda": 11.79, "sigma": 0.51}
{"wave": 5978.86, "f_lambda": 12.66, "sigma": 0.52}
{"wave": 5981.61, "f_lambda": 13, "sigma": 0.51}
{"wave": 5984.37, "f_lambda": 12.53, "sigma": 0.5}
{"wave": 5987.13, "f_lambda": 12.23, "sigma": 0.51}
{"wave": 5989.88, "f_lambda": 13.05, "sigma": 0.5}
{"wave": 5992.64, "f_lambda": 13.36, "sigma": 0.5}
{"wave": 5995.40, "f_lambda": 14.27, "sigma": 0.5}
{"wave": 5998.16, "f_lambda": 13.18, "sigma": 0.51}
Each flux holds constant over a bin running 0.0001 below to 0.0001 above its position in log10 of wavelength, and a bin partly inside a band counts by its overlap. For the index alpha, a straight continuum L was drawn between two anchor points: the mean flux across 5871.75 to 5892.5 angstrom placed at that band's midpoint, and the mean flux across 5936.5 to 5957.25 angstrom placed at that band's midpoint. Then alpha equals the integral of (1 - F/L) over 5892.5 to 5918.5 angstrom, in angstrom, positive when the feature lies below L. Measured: 4.5 angstrom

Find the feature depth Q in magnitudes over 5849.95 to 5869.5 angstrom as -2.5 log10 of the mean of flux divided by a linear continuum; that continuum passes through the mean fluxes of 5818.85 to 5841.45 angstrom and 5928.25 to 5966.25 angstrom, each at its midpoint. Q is 0.13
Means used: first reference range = 13.9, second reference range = 11.2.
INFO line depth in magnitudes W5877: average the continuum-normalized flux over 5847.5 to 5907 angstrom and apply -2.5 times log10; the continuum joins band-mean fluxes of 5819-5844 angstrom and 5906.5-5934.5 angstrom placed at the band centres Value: 0.31 mag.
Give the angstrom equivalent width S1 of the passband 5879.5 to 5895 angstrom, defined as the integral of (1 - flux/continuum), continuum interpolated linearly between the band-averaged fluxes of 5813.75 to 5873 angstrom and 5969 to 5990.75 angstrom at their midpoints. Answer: 8.0 angstrom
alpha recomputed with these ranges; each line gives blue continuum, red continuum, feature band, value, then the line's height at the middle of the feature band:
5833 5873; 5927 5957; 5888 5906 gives 9.9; 11.9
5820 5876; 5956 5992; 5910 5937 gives 4.6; 12.3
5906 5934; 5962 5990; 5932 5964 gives -0.8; 11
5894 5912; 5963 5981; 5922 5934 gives -2.0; 8.94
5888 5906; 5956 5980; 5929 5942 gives -3.6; 8.78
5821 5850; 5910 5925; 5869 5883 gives 1.8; 11.8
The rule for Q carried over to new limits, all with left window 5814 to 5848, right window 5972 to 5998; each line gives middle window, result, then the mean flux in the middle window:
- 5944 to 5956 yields 0.16 mag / 11.3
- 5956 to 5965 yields 0.17 mag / 11.1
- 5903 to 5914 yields 0.39 mag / 9.26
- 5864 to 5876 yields 0.22 mag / 11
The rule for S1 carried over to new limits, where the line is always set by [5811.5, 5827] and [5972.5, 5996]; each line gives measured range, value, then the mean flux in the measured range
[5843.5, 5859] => 0.8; 12.6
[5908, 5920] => 3.0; 9.78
